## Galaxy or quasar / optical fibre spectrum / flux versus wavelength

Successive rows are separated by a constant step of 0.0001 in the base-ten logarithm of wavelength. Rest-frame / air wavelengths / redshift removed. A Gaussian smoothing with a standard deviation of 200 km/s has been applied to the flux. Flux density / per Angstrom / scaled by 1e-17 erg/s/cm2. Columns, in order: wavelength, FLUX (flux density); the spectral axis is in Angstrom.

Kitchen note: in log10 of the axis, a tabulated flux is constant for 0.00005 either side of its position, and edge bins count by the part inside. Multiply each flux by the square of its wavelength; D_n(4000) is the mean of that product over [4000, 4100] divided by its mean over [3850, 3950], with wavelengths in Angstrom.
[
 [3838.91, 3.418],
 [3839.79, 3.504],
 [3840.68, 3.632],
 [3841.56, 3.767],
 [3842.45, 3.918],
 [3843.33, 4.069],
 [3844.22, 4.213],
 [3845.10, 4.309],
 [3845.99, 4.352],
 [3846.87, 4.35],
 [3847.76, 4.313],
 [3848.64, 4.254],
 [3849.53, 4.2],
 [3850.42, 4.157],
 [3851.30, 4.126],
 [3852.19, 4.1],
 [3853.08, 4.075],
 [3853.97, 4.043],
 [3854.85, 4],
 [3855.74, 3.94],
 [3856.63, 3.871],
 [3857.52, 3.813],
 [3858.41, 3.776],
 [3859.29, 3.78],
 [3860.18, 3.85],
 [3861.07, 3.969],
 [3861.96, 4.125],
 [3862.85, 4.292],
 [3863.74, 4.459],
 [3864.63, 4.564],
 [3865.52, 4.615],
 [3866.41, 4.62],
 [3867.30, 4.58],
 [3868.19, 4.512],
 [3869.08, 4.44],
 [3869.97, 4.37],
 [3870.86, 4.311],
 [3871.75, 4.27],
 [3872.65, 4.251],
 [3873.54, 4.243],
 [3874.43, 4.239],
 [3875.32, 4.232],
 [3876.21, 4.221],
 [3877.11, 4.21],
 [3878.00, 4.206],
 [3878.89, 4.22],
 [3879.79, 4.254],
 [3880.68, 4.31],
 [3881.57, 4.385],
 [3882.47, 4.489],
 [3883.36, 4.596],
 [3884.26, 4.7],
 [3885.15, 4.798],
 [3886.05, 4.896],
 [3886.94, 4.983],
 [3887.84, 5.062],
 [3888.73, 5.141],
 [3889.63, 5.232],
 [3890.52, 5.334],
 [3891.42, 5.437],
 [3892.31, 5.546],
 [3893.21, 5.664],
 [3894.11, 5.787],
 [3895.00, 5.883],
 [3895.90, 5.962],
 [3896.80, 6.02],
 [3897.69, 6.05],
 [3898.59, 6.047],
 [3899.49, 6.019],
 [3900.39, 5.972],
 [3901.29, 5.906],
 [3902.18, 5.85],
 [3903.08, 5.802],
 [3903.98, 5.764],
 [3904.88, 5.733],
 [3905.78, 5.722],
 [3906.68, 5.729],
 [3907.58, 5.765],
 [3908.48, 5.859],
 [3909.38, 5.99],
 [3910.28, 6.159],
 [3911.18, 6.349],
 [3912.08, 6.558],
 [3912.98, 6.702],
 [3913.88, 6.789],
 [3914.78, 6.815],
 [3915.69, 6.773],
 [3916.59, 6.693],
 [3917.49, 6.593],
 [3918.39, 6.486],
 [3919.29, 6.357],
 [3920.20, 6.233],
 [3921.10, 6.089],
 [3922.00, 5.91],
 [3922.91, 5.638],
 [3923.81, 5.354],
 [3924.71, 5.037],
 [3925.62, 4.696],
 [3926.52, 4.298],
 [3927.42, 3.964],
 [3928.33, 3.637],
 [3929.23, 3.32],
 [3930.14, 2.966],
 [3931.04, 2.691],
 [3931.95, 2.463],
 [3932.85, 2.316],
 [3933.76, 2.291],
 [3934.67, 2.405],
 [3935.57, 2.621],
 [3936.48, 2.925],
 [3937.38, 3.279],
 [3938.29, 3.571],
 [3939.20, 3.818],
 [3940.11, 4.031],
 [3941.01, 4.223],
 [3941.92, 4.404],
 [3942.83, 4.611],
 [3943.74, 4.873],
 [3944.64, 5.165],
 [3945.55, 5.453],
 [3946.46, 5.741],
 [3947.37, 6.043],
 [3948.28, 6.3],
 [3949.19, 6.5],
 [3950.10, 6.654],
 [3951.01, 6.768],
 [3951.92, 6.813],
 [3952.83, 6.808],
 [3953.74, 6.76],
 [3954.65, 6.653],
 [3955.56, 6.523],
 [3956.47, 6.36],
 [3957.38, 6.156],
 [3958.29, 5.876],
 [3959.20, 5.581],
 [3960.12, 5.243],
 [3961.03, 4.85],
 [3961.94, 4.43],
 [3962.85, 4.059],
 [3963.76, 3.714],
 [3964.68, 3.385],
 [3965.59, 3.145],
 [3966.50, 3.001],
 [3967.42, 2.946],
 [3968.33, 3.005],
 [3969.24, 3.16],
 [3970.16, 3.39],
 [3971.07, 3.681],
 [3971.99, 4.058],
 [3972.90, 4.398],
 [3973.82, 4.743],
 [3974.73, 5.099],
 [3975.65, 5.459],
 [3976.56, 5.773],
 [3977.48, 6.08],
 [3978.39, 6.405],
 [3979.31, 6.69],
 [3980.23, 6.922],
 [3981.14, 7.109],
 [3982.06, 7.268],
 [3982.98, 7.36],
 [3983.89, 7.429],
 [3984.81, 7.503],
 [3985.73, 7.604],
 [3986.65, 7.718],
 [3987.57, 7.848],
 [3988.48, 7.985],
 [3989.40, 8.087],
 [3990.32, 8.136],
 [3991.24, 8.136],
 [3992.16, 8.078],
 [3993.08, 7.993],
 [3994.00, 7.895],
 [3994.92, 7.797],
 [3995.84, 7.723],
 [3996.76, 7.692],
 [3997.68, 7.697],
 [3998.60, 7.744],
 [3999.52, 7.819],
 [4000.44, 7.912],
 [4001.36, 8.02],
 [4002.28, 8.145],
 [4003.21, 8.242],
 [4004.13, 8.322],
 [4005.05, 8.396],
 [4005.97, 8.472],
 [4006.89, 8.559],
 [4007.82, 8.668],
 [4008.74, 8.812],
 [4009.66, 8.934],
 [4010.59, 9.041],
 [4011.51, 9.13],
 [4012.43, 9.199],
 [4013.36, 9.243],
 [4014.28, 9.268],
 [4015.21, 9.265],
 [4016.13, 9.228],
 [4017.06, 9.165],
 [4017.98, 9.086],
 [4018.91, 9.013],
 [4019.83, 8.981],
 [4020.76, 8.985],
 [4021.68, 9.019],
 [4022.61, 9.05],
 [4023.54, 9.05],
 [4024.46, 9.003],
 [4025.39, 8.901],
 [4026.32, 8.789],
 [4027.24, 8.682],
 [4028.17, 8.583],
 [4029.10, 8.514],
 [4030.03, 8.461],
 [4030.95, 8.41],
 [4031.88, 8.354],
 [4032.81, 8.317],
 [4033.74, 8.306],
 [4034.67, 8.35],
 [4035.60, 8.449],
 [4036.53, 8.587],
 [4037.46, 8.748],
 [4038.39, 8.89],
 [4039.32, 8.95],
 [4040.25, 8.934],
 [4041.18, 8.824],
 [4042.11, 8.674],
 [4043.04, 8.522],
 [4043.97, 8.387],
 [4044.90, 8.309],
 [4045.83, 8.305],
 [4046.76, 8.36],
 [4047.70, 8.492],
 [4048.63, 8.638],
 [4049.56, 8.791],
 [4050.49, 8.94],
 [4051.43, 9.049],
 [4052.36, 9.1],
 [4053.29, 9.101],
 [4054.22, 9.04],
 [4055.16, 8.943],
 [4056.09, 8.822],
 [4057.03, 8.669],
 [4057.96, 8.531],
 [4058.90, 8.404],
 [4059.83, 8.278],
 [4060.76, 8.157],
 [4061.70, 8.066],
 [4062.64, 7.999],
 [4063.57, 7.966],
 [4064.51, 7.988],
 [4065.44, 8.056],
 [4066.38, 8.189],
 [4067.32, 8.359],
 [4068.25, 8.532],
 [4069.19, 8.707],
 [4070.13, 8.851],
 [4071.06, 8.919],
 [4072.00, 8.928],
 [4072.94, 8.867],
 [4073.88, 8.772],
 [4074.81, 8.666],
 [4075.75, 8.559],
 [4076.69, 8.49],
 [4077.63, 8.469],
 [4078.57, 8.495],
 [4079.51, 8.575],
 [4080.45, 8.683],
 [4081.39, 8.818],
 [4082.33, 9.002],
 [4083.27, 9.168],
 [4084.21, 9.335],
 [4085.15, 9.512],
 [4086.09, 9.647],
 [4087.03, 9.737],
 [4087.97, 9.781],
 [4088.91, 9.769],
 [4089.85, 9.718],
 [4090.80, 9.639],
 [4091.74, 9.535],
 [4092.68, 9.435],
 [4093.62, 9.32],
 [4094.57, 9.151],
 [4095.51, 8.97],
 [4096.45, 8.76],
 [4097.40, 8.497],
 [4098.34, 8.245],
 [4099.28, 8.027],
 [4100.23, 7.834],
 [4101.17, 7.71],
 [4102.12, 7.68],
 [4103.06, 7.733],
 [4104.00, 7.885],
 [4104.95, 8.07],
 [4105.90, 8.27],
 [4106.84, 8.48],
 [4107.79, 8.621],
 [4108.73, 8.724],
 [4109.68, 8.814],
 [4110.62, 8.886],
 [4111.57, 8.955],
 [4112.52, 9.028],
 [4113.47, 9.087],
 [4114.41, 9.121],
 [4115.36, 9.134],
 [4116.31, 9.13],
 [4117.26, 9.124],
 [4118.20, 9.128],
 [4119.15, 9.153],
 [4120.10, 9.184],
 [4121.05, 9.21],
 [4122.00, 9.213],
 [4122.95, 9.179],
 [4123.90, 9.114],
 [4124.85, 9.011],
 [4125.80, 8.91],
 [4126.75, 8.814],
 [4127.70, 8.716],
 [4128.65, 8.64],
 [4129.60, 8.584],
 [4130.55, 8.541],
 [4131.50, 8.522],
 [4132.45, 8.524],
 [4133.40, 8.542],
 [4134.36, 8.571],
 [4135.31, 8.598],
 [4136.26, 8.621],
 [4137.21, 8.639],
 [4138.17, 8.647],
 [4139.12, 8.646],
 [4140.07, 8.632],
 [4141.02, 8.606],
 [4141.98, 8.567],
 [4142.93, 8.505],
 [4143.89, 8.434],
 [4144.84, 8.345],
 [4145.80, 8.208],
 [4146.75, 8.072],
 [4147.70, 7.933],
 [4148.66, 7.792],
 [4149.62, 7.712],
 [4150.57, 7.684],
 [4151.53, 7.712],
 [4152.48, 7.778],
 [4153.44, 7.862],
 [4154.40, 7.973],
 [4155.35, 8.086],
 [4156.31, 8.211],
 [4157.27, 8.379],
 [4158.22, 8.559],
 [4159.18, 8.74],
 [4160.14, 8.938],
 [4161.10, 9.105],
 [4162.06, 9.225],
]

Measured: 1.94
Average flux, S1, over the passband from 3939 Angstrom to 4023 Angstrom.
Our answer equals 6.74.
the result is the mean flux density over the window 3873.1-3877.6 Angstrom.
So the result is 4.23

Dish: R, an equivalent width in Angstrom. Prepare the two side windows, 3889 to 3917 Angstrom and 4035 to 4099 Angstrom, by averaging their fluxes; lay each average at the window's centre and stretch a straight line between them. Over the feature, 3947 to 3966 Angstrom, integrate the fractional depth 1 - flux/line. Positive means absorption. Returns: 3.40 Angstrom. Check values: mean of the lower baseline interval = 5.99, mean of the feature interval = 5.65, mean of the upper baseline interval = 8.78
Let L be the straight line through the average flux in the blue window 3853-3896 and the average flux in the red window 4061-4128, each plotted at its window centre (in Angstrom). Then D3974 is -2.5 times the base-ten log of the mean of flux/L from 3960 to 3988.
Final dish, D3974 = 0.227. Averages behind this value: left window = 4.54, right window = 8.79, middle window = 5.27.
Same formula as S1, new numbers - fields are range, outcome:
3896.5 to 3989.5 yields 5.37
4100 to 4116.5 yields 8.51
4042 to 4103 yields 8.72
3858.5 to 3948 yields 4.9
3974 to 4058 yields 8.29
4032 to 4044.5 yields 8.6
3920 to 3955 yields 4.69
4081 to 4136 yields 8.87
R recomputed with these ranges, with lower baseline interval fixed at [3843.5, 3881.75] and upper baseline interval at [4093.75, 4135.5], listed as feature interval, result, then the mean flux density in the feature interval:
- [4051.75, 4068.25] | -1.6 Angstrom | 8.46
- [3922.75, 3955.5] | 5.9 Angstrom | 4.6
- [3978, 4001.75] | -4.3 Angstrom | 7.64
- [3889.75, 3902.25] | -2.6 Angstrom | 5.81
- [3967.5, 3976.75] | 3.0 Angstrom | 4.18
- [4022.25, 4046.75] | -4.6 Angstrom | 8.62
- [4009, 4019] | -3.2 Angstrom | 9.14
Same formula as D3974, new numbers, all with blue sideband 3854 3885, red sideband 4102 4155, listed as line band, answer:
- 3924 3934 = 0.437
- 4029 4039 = -0.211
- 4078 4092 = -0.183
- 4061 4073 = -0.116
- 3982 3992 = -0.242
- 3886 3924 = -0.219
